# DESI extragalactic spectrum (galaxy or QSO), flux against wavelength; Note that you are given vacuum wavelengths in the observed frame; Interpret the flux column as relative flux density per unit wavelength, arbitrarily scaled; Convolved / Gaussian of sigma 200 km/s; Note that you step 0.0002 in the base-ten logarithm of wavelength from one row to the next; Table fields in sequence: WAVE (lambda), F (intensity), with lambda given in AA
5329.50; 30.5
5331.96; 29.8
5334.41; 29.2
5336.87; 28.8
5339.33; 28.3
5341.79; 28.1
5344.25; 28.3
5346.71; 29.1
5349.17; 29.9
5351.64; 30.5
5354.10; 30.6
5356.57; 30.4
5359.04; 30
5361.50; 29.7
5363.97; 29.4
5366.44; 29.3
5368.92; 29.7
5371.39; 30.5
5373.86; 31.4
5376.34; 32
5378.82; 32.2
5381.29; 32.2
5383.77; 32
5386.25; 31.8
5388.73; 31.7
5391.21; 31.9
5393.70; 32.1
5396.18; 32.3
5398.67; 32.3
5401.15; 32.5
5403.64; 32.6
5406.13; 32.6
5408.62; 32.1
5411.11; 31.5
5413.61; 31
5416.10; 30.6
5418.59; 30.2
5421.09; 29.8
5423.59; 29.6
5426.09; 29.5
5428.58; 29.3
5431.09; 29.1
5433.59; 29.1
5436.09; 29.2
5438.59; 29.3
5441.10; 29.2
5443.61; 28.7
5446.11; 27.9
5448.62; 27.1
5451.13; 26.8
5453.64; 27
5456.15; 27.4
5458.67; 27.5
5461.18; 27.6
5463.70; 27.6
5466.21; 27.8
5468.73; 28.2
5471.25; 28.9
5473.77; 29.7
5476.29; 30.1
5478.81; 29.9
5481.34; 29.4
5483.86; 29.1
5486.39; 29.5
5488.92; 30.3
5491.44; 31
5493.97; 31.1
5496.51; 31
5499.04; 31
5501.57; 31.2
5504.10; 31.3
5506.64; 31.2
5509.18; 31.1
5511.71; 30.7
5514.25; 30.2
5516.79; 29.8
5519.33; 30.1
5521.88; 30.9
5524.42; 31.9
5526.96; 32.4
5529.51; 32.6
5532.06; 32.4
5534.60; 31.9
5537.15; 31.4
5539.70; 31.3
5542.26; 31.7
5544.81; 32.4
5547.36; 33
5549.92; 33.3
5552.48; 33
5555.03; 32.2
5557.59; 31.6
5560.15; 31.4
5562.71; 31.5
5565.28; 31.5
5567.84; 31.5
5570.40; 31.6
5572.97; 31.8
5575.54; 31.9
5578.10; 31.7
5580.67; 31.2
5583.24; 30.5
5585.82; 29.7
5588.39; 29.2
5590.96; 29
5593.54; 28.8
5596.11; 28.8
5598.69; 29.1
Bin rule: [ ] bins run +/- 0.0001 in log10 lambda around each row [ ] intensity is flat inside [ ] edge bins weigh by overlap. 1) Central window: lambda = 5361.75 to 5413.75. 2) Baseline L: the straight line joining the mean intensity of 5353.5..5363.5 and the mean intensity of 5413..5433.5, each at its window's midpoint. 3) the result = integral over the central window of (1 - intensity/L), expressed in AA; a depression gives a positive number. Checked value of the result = -2.8 AA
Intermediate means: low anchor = 30.1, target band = 31.5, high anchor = 29.8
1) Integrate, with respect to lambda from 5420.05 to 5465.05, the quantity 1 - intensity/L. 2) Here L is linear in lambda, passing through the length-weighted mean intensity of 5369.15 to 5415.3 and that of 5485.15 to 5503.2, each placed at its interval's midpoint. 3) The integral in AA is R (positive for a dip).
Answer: 4.2 AA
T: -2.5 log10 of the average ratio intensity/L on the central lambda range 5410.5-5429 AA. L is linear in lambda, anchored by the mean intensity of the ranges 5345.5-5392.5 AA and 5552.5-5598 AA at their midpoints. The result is 0.02 mag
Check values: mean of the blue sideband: 30.8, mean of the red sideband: 30.9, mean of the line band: 30.2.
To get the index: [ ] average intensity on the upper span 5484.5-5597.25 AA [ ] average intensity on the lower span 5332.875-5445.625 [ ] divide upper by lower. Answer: 1.02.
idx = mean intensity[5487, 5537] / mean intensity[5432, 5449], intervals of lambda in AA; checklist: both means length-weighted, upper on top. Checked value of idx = 1.08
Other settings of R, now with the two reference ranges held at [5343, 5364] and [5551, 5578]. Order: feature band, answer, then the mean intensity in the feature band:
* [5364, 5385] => -0.7 AA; 31.1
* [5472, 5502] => 0.8 AA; 30.2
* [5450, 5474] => 2.4 AA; 27.8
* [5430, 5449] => 1.1 AA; 28.8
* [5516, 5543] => 0.0 AA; 31.5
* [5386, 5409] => -1.5 AA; 32.2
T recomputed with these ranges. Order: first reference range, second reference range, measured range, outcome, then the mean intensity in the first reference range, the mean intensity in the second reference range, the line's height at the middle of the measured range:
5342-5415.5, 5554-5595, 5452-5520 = 0.05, 31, 30.9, 31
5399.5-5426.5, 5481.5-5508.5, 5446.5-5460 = 0.14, 31.2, 30.6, 30.9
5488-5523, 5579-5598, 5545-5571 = -0.07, 30.8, 29.6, 30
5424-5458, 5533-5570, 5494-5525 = -0.01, 28.4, 32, 30.6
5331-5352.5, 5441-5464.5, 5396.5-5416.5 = -0.14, 29.1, 27.6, 28.2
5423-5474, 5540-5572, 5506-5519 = 0.00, 28.4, 32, 30.5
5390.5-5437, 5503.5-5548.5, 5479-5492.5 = 0.05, 30.9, 31.5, 31.3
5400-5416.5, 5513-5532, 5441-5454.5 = 0.15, 31.9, 31.2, 31.7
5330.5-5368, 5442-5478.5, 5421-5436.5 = -0.03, 29.4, 28.1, 28.5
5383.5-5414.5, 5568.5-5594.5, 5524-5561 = -0.04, 32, 30.6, 30.9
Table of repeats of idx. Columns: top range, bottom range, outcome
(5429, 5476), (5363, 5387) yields 0.91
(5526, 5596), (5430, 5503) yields 1.08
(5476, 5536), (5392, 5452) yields 1.02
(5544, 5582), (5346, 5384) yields 1.05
